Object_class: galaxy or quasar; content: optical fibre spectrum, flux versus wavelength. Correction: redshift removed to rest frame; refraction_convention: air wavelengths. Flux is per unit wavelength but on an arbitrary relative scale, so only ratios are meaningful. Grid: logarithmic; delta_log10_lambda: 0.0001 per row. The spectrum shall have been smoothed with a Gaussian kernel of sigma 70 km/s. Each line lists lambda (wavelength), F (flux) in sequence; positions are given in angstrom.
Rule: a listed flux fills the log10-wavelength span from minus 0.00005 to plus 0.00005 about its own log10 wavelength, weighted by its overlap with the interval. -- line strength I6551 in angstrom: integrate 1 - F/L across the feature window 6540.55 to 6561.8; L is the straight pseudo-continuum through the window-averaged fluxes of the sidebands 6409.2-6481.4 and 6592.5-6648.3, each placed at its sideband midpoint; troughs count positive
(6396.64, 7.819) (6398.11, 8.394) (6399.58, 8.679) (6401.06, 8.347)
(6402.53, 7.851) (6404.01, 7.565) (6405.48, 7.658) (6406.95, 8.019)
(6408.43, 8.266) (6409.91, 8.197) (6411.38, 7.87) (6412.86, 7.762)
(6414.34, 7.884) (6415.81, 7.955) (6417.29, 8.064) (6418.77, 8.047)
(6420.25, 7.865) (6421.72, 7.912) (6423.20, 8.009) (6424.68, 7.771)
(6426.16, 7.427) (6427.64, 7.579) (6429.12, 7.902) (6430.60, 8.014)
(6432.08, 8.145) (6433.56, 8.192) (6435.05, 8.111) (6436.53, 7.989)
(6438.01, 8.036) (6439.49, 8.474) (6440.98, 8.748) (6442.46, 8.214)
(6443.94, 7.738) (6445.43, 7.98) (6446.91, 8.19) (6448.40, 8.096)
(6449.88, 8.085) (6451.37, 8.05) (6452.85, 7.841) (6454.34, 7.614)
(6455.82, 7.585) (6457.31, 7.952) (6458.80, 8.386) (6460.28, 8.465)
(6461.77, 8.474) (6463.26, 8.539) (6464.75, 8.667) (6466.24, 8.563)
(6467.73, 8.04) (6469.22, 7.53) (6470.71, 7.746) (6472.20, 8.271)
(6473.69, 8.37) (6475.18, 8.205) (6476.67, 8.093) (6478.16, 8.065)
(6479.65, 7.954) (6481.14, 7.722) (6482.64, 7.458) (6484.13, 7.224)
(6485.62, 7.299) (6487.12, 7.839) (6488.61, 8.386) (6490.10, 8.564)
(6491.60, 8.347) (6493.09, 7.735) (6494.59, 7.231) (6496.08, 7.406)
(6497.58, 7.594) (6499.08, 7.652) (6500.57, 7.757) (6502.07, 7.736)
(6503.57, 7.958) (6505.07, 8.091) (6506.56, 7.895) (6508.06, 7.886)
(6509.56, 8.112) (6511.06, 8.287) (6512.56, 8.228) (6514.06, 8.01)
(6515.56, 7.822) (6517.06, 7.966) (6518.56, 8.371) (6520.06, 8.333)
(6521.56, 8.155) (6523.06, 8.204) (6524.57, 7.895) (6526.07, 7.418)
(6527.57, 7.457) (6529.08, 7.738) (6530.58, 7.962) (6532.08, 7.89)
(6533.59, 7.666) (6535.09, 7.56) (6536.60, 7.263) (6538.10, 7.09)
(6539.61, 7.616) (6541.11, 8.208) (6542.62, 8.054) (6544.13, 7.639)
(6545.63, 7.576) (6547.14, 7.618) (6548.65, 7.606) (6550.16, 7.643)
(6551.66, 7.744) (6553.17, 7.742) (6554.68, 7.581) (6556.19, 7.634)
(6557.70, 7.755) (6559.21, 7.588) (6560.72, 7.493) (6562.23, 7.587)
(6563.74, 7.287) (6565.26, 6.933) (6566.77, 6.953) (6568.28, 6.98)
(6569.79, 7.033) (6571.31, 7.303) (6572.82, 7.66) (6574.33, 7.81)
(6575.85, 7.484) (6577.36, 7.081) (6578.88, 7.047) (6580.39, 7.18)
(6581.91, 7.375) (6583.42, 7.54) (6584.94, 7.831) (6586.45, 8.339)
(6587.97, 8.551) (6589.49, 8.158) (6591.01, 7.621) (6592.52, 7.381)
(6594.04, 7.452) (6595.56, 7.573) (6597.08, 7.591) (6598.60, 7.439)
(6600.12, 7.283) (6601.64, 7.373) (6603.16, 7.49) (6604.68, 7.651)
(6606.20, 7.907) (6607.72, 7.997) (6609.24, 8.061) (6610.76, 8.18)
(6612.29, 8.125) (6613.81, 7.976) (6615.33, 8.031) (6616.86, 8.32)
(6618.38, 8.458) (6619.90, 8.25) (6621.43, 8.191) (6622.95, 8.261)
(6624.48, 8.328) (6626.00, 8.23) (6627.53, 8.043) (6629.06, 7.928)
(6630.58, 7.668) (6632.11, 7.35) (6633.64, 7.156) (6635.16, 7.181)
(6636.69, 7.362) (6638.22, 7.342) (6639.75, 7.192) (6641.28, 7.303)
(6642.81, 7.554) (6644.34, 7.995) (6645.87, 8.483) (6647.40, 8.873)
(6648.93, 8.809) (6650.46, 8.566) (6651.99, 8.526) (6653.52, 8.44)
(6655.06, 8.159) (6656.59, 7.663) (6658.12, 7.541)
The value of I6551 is 0.6 angstrom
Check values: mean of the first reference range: 8.05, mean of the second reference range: 7.82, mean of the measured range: 7.7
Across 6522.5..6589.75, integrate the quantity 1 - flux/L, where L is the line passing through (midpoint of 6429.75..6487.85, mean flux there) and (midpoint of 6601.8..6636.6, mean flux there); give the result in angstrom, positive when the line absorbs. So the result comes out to 3.2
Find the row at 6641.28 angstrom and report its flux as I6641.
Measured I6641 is 7.303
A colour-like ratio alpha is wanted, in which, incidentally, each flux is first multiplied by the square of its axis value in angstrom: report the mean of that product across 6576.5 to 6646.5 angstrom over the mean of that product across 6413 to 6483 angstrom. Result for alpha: 1.0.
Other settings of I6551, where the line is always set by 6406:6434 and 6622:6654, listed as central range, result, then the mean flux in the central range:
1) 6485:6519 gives 0.1 angstrom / 7.92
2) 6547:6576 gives 1.7 angstrom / 7.47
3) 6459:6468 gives -0.6 angstrom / 8.48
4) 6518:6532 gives 0.0 angstrom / 7.94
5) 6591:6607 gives 0.8 angstrom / 7.52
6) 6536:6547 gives 0.4 angstrom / 7.64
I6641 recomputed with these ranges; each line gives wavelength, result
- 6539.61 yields 7.616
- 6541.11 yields 8.208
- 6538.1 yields 7.09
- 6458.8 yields 8.386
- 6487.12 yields 7.839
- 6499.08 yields 7.652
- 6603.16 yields 7.49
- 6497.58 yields 7.594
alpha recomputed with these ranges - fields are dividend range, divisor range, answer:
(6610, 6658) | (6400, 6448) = 1.07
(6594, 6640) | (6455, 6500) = 1.02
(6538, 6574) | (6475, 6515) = 0.97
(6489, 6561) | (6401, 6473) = 1.00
